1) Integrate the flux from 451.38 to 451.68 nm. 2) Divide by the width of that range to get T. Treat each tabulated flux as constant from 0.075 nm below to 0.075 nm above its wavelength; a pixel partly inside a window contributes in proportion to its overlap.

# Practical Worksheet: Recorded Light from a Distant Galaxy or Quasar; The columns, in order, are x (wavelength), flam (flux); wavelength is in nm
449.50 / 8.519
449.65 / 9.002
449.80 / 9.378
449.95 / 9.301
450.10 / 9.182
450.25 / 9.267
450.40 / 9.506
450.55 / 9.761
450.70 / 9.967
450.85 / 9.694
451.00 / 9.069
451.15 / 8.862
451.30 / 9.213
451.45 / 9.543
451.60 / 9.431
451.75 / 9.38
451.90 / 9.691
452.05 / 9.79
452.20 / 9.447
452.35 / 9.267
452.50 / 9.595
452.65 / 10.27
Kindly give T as 9.48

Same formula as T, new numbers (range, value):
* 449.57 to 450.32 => 9.22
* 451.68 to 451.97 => 9.54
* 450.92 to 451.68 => 9.23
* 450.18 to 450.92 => 9.64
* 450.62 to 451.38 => 9.36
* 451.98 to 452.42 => 9.5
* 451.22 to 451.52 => 9.37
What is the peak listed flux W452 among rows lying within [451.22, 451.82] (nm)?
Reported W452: 9.543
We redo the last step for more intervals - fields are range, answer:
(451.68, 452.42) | 9.79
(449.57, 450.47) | 9.506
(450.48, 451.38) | 9.967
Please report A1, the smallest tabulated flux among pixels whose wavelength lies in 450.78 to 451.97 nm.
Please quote 8.862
